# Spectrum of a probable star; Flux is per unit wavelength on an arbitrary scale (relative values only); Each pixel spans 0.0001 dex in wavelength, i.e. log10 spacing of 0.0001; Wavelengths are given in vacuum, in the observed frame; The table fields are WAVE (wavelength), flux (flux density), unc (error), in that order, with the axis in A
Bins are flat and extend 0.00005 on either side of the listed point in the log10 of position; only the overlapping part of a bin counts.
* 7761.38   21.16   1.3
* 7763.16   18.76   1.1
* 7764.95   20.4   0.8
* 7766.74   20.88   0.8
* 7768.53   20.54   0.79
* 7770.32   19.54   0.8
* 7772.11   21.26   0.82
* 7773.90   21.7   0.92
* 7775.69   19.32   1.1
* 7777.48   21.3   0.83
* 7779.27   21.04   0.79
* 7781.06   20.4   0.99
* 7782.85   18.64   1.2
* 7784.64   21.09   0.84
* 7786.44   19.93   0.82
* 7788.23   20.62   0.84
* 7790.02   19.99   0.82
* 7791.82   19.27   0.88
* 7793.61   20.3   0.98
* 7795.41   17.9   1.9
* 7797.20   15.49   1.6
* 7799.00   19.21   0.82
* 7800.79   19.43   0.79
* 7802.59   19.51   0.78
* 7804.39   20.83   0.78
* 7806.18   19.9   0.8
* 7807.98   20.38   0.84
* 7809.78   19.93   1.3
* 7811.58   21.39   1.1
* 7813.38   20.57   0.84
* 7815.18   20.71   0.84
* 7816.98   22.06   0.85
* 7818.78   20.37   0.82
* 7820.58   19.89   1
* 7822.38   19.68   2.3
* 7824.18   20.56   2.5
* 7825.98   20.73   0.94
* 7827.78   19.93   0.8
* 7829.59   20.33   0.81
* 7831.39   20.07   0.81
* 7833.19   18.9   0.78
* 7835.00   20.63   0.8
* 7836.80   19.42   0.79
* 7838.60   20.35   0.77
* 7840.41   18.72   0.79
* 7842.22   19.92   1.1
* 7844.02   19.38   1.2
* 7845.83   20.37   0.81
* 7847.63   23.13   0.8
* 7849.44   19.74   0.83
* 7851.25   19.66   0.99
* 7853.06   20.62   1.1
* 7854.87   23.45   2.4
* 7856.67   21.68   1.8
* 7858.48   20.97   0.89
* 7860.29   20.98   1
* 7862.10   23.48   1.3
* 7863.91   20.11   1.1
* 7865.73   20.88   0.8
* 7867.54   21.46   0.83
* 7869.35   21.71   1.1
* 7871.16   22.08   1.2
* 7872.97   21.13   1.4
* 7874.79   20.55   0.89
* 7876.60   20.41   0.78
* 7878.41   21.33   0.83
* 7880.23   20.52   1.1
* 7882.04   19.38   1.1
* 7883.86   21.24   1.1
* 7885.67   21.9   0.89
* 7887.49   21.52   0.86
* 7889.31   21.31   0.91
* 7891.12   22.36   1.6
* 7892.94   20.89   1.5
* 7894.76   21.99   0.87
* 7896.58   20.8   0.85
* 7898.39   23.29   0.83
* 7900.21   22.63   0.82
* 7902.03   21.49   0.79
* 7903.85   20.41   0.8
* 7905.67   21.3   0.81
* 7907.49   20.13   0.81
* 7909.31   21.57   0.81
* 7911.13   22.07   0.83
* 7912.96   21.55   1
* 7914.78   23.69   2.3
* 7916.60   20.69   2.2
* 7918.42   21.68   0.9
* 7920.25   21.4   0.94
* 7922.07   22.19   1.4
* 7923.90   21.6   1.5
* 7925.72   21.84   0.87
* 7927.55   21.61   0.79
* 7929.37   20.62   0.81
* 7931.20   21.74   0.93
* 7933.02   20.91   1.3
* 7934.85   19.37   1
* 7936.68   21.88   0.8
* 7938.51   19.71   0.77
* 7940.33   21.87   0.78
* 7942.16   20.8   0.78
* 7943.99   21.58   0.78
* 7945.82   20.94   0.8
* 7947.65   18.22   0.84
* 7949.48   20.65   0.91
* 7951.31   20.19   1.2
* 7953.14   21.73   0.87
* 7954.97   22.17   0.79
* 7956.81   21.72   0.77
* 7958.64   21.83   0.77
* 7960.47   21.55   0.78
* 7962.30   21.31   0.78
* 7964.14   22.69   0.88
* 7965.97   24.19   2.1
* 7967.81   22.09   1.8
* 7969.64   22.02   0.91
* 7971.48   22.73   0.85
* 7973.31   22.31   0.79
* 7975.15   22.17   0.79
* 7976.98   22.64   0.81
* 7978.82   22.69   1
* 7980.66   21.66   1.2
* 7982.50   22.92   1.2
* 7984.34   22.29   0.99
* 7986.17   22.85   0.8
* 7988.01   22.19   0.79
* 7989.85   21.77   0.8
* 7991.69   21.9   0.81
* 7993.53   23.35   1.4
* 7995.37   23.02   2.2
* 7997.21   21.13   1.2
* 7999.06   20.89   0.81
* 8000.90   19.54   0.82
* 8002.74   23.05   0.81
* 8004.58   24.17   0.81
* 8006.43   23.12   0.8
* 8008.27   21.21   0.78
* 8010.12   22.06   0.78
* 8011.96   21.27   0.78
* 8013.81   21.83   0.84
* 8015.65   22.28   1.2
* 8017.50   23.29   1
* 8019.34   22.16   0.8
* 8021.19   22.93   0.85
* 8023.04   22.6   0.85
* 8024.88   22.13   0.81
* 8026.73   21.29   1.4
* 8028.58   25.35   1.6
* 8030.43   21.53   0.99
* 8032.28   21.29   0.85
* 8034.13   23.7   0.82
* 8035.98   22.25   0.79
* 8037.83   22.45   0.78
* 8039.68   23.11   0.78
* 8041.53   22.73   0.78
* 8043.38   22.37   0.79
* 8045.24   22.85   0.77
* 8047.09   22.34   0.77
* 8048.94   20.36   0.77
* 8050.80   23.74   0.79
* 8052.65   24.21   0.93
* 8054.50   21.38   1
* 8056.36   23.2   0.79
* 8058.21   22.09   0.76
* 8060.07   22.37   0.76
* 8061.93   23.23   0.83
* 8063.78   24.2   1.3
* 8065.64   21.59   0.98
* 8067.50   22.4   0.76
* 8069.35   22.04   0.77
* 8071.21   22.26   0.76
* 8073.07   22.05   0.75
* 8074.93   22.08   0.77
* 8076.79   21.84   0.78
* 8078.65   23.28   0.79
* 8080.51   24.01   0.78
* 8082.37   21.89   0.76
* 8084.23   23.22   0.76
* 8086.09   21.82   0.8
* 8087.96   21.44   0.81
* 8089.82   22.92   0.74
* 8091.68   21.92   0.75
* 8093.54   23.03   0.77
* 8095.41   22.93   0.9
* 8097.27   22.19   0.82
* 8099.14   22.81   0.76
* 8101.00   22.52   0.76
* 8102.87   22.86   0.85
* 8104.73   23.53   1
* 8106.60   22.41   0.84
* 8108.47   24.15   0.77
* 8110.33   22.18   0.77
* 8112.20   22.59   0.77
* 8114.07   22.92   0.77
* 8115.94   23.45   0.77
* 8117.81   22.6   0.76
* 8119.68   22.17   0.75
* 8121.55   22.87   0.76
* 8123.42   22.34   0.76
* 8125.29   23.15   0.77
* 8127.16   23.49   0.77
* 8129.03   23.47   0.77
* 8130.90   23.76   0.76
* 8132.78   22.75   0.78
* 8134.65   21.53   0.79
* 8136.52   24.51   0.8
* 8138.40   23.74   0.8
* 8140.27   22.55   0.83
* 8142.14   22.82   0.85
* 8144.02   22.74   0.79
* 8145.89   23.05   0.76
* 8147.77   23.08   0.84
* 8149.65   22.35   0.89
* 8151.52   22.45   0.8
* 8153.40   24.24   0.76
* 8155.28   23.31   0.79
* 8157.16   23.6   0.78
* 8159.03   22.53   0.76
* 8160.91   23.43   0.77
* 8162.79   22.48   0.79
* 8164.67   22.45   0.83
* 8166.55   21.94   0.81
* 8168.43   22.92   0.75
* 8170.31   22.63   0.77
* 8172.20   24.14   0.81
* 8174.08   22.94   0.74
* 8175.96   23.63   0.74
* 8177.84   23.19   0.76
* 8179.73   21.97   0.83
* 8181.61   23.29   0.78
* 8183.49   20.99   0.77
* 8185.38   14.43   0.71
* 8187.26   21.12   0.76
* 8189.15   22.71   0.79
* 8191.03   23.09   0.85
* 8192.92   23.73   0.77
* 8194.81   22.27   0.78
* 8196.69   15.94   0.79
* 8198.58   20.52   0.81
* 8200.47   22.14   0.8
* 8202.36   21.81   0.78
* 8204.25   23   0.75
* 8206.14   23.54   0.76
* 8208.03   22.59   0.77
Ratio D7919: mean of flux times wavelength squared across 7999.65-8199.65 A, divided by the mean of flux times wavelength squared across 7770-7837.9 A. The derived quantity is 1.2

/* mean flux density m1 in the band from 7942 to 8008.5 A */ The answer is 21.9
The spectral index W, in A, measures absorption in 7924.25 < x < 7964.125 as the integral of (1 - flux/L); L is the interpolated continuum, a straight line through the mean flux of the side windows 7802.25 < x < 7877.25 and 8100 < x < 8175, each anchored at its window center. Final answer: 0.66 A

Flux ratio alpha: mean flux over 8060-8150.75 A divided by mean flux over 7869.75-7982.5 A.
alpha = 1.06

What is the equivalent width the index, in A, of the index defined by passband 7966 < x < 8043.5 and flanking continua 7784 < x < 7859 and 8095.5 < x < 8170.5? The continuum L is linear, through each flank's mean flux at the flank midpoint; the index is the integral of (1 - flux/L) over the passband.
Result -2.1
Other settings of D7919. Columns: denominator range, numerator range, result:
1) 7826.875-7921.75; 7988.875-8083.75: 1.11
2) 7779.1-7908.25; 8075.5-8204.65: 1.18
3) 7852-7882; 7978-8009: 1.08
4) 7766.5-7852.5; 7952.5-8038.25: 1.16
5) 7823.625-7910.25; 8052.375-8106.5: 1.14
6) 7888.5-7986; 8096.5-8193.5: 1.11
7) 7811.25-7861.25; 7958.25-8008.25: 1.13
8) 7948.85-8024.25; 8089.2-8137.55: 1.07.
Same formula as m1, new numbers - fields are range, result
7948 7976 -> 21.9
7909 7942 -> 21.4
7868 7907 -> 21.3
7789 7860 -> 20.1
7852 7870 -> 21.5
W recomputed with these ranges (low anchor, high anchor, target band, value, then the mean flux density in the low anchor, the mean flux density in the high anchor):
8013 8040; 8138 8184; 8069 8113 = 0.2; 22.5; 22.9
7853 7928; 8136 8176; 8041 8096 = 0.0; 21.5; 23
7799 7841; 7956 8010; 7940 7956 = 0.7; 20.2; 22.2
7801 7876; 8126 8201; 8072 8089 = -0.3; 20.6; 22.5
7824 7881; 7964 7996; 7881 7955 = 1.2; 20.7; 22.5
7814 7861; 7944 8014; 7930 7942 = 0.3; 20.5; 21.9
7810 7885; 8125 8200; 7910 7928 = -0.6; 20.7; 22.5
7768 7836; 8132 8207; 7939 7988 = -1.7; 20.1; 22.4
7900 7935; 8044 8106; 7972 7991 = -0.4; 21.4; 22.6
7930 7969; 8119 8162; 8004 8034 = -0.7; 21.3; 23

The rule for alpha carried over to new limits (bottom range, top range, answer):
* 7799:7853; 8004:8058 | 1.11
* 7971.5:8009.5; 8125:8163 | 1.04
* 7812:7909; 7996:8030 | 1.06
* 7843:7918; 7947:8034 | 1.04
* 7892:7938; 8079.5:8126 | 1.06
